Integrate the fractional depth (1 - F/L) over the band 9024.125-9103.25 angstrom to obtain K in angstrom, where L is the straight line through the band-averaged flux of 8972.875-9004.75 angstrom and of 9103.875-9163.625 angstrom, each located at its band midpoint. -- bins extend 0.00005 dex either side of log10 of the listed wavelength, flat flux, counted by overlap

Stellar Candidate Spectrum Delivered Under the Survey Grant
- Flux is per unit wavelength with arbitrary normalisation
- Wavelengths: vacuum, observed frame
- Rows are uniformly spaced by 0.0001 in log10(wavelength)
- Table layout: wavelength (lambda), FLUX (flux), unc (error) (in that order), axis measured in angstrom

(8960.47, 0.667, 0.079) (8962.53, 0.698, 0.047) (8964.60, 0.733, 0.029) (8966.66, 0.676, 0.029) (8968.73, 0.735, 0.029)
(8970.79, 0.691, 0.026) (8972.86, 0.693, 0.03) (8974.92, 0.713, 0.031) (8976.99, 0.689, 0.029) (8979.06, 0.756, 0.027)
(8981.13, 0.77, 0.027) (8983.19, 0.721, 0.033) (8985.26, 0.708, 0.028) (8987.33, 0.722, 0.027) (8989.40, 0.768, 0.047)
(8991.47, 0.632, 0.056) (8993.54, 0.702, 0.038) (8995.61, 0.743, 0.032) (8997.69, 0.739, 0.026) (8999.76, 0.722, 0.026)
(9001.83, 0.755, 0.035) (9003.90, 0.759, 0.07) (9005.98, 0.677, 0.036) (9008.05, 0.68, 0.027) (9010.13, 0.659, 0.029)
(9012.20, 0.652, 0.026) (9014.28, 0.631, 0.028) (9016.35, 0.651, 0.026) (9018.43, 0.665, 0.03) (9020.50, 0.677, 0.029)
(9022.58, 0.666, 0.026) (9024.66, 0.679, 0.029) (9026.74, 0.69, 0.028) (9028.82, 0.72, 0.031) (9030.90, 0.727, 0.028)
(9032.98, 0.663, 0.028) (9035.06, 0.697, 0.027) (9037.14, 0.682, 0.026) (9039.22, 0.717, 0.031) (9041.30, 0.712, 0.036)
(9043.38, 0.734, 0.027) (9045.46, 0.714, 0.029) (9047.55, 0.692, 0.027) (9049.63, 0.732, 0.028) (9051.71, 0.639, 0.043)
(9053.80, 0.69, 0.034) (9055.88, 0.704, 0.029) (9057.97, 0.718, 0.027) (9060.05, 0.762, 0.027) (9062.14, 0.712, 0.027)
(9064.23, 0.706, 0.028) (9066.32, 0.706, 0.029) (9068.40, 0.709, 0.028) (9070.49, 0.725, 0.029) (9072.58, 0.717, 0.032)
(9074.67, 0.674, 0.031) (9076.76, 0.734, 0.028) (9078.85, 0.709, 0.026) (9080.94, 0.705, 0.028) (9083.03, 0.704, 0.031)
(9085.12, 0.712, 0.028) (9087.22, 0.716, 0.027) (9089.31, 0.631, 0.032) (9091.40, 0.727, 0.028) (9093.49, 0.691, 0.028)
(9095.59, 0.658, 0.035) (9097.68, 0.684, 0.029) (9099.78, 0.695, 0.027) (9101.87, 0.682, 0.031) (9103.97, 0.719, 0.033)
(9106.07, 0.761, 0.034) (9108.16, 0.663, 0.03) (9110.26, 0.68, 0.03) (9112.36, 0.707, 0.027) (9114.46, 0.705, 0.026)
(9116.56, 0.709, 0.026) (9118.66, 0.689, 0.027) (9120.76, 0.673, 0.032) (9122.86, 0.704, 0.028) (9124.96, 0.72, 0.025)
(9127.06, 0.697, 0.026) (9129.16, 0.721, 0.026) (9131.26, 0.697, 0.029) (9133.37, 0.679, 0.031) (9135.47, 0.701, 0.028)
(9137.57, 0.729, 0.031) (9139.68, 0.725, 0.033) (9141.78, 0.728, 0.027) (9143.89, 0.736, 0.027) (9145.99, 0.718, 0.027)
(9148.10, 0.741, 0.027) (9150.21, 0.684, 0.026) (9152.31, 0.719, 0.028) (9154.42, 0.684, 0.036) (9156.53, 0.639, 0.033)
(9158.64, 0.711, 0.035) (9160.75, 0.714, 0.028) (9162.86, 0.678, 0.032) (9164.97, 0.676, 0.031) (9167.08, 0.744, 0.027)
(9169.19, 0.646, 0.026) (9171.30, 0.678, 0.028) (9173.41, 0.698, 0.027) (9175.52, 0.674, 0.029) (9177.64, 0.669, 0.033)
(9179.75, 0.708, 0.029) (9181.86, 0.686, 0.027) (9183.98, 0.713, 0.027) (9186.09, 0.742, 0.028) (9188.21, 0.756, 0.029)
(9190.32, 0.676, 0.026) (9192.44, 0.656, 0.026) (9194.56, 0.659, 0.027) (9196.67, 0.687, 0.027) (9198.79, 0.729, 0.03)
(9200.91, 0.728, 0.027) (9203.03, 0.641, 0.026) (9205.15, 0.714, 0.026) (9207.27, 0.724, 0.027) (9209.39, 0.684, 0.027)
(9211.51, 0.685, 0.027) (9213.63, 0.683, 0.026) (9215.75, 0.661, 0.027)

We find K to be 1.4 angstrom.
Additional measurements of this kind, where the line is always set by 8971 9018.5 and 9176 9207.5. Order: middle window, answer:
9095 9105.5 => 0.1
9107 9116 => 0.1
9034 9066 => -0.2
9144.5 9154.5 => -0.2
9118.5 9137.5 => 0.0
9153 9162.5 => 0.2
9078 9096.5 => 0.2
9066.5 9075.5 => -0.1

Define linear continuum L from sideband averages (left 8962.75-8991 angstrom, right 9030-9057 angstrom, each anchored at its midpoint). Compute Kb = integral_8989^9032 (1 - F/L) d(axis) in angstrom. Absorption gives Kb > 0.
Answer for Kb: 0.9 angstrom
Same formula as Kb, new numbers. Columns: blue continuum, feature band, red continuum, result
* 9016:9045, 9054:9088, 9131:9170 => -0.8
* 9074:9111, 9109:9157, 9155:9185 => -0.8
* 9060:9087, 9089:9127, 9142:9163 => 0.7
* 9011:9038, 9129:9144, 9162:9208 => -0.5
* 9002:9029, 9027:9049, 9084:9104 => -0.8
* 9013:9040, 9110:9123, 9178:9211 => -0.1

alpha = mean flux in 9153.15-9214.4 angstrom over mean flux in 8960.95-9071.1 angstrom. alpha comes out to 1.0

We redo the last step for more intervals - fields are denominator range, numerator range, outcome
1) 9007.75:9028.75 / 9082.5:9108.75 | 1.04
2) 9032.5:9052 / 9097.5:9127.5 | 1.00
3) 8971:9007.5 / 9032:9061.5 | 0.98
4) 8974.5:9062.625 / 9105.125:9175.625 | 1.00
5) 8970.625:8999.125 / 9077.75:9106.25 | 0.97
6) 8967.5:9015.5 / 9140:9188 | 0.99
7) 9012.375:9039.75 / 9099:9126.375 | 1.03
